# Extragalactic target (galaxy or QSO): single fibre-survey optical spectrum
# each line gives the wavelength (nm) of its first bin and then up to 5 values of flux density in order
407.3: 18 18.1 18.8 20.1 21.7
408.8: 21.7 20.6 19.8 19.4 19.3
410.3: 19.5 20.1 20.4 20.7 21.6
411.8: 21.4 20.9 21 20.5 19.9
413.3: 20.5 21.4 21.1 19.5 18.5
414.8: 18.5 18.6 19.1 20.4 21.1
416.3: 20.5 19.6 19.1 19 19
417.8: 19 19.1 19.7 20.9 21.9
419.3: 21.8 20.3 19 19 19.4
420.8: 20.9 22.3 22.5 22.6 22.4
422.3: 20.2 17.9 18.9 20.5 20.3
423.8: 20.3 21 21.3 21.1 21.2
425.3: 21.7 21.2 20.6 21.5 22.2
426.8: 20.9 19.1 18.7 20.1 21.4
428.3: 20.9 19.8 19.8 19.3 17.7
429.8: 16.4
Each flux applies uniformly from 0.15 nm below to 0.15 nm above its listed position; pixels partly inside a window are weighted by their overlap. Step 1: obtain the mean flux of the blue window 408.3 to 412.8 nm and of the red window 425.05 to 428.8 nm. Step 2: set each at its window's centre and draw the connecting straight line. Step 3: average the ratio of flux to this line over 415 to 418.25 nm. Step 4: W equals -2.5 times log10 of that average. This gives 0.06 mag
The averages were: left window 20.6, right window 20.7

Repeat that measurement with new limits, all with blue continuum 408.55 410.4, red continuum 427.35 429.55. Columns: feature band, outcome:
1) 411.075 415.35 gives -0.01 mag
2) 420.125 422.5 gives -0.06 mag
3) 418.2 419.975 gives -0.03 mag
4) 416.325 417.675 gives 0.04 mag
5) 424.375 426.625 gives -0.08 mag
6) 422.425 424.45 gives 0.00 mag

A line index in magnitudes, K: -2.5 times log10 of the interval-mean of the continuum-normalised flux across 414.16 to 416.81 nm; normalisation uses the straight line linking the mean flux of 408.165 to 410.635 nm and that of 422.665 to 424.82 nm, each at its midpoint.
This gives 0.04 mag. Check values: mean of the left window 20.3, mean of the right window 20.4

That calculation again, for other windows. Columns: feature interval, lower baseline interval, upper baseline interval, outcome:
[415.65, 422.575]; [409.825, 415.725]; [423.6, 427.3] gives 0.01 mag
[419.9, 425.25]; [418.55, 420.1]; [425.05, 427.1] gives 0.01 mag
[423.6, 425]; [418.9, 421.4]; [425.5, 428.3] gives -0.01 mag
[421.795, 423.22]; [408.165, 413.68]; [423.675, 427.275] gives 0.05 mag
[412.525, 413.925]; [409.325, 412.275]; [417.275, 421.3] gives -0.02 mag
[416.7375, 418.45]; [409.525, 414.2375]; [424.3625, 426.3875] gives 0.09 mag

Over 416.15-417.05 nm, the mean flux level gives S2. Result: 19.7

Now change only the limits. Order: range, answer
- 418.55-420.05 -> 20.8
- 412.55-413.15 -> 20.2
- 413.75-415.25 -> 19.2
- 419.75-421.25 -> 20.1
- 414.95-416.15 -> 19.8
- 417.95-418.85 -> 19.9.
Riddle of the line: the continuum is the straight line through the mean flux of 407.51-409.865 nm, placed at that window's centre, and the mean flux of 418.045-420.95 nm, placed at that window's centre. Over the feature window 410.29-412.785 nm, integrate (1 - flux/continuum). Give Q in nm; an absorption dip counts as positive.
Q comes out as -0.08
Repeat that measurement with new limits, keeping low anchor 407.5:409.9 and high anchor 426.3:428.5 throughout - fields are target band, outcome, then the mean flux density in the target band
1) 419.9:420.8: 0.04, 19.5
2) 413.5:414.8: 0.02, 19.9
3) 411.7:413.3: -0.04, 20.7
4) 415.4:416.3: -0.01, 20.4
